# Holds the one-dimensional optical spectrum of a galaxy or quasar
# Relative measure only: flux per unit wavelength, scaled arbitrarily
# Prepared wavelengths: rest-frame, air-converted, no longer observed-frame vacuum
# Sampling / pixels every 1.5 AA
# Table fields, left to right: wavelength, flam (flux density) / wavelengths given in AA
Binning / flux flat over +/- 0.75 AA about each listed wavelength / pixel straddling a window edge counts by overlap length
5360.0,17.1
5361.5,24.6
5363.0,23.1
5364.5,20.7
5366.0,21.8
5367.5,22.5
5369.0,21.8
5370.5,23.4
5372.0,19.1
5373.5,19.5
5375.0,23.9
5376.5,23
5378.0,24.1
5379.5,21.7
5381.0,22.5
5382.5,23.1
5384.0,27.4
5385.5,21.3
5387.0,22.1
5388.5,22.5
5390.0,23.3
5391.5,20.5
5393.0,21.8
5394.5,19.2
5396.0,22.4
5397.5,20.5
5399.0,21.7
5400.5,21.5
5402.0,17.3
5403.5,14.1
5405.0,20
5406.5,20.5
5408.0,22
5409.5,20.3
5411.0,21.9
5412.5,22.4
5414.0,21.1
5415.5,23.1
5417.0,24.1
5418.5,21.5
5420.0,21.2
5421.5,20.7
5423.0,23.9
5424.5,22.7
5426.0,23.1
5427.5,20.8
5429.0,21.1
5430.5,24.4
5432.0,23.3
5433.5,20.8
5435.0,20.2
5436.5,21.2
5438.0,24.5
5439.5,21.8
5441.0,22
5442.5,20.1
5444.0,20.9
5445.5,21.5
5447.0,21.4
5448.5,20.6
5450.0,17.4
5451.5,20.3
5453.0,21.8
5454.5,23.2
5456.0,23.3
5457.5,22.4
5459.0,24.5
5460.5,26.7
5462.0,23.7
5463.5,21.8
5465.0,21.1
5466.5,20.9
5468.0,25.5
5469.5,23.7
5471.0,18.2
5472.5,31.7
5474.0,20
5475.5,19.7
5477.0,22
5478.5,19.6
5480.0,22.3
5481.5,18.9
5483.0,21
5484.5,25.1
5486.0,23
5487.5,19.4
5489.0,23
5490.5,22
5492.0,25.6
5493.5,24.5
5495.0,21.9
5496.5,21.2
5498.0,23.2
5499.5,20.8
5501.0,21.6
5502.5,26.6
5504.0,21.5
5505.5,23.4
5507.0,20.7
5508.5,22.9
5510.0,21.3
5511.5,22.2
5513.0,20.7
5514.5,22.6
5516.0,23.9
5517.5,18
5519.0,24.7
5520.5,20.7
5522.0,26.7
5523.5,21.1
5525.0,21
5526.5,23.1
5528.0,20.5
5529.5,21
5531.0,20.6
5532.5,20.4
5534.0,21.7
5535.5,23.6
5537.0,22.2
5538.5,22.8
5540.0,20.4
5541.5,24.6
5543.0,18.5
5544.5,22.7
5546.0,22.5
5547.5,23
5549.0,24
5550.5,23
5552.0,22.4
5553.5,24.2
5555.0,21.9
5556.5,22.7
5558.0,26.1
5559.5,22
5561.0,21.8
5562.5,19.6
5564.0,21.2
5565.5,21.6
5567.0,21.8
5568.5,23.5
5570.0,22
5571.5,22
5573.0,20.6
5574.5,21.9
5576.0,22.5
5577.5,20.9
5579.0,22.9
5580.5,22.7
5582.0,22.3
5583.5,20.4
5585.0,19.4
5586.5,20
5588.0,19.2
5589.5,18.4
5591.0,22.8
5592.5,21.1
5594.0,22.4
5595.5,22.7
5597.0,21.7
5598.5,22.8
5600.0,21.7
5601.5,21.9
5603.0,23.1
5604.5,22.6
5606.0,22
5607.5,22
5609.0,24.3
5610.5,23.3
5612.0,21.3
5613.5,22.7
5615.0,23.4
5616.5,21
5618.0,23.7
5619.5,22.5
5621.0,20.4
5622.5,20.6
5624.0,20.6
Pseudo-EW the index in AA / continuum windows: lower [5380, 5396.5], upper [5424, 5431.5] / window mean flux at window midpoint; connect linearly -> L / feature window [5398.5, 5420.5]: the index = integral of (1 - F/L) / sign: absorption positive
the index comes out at 1.54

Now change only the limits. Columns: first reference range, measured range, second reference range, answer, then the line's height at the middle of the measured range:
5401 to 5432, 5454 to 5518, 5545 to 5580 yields -1.85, 21.8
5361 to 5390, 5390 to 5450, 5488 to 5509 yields 3.44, 22.6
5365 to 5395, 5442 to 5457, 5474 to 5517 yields 0.72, 22.2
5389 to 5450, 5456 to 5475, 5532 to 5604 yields -1.56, 21.5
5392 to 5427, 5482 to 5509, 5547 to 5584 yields -1.01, 21.8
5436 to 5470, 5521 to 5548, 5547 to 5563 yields 0.84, 22.7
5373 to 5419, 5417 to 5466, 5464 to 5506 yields 0.00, 22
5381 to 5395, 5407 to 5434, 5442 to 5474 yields 0.32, 22.4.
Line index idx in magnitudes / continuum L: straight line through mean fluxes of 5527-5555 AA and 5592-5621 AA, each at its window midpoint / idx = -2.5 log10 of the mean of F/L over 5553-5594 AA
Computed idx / 0.03 mag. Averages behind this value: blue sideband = 22.1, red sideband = 22.4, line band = 21.7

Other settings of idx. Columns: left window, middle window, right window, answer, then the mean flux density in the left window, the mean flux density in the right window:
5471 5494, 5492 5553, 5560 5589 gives -0.016 mag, 22.4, 21.4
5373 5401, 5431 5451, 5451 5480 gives 0.064 mag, 22.2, 22.6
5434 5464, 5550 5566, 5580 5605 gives -0.041 mag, 22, 21.5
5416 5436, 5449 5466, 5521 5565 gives -0.008 mag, 22.1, 22.2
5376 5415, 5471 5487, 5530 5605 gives -0.020 mag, 21.5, 21.9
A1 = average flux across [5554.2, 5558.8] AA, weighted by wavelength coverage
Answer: 23.6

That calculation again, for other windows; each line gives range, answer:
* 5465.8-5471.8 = 22.2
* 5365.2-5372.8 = 21.7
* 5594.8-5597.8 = 22.2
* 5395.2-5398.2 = 21.4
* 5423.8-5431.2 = 22.4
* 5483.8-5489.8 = 22.6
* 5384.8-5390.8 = 22.3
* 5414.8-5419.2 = 22.9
